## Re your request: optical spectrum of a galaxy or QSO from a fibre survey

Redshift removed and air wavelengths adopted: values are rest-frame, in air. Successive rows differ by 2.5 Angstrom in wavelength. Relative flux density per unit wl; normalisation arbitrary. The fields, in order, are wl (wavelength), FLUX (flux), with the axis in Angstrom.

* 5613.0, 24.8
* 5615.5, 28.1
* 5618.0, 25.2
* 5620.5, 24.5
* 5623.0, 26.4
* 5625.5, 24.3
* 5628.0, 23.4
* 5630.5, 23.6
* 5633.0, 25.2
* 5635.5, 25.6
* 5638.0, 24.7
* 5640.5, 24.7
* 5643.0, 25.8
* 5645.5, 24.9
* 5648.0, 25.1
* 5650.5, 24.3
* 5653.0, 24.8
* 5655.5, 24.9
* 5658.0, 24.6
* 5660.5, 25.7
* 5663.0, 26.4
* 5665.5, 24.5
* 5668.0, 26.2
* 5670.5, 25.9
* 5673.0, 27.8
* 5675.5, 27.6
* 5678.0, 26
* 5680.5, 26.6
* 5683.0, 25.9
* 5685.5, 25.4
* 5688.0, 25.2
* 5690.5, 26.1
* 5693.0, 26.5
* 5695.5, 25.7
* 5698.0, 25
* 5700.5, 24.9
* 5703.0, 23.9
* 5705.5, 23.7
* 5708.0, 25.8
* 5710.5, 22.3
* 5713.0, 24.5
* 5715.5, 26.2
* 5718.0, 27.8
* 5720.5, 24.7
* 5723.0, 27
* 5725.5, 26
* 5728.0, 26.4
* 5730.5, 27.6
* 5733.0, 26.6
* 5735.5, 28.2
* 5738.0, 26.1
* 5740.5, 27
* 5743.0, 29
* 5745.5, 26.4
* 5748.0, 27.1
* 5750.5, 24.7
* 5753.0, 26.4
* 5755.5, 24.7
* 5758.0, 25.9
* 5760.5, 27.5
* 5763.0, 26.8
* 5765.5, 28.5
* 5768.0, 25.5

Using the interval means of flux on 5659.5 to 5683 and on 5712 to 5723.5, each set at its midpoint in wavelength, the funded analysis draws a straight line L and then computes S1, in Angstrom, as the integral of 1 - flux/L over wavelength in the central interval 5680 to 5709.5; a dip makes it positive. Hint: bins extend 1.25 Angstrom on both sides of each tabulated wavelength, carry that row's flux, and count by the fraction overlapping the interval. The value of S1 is 0.9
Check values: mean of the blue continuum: 26.3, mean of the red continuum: 26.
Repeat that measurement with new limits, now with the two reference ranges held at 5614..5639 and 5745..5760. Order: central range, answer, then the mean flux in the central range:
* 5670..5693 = -0.76 Angstrom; 26.3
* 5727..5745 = -1.00 Angstrom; 27.2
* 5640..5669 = 0.14 Angstrom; 25.2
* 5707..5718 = 0.27 Angstrom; 25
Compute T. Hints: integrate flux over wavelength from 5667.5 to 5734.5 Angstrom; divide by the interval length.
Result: 25.8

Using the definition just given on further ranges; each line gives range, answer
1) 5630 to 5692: 25.5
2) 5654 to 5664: 25.4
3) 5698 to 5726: 25.1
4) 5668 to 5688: 26.4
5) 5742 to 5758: 26.3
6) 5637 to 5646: 25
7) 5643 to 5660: 24.9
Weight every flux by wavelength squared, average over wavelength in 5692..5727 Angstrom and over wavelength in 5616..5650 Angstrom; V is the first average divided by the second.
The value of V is 1.04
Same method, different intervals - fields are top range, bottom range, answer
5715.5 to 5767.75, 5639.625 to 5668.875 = 1.09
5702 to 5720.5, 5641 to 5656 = 1.02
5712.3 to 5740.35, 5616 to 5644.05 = 1.10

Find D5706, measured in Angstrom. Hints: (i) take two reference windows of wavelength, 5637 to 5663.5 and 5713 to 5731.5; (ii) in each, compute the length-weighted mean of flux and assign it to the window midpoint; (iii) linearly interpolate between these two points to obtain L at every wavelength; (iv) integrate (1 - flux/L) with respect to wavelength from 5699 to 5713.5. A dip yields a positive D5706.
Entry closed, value 1.1 Angstrom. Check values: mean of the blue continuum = 25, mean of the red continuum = 26.4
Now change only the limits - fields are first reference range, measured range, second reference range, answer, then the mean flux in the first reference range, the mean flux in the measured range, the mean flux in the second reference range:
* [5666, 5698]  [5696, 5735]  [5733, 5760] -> 1.2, 26.2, 25.5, 26.6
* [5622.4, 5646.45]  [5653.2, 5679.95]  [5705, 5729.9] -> -0.9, 24.8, 25.9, 25.5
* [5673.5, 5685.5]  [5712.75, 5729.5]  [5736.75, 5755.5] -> 0.2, 26.5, 26.2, 26.5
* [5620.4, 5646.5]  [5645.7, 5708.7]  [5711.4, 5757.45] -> 0.0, 24.8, 25.5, 26.4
